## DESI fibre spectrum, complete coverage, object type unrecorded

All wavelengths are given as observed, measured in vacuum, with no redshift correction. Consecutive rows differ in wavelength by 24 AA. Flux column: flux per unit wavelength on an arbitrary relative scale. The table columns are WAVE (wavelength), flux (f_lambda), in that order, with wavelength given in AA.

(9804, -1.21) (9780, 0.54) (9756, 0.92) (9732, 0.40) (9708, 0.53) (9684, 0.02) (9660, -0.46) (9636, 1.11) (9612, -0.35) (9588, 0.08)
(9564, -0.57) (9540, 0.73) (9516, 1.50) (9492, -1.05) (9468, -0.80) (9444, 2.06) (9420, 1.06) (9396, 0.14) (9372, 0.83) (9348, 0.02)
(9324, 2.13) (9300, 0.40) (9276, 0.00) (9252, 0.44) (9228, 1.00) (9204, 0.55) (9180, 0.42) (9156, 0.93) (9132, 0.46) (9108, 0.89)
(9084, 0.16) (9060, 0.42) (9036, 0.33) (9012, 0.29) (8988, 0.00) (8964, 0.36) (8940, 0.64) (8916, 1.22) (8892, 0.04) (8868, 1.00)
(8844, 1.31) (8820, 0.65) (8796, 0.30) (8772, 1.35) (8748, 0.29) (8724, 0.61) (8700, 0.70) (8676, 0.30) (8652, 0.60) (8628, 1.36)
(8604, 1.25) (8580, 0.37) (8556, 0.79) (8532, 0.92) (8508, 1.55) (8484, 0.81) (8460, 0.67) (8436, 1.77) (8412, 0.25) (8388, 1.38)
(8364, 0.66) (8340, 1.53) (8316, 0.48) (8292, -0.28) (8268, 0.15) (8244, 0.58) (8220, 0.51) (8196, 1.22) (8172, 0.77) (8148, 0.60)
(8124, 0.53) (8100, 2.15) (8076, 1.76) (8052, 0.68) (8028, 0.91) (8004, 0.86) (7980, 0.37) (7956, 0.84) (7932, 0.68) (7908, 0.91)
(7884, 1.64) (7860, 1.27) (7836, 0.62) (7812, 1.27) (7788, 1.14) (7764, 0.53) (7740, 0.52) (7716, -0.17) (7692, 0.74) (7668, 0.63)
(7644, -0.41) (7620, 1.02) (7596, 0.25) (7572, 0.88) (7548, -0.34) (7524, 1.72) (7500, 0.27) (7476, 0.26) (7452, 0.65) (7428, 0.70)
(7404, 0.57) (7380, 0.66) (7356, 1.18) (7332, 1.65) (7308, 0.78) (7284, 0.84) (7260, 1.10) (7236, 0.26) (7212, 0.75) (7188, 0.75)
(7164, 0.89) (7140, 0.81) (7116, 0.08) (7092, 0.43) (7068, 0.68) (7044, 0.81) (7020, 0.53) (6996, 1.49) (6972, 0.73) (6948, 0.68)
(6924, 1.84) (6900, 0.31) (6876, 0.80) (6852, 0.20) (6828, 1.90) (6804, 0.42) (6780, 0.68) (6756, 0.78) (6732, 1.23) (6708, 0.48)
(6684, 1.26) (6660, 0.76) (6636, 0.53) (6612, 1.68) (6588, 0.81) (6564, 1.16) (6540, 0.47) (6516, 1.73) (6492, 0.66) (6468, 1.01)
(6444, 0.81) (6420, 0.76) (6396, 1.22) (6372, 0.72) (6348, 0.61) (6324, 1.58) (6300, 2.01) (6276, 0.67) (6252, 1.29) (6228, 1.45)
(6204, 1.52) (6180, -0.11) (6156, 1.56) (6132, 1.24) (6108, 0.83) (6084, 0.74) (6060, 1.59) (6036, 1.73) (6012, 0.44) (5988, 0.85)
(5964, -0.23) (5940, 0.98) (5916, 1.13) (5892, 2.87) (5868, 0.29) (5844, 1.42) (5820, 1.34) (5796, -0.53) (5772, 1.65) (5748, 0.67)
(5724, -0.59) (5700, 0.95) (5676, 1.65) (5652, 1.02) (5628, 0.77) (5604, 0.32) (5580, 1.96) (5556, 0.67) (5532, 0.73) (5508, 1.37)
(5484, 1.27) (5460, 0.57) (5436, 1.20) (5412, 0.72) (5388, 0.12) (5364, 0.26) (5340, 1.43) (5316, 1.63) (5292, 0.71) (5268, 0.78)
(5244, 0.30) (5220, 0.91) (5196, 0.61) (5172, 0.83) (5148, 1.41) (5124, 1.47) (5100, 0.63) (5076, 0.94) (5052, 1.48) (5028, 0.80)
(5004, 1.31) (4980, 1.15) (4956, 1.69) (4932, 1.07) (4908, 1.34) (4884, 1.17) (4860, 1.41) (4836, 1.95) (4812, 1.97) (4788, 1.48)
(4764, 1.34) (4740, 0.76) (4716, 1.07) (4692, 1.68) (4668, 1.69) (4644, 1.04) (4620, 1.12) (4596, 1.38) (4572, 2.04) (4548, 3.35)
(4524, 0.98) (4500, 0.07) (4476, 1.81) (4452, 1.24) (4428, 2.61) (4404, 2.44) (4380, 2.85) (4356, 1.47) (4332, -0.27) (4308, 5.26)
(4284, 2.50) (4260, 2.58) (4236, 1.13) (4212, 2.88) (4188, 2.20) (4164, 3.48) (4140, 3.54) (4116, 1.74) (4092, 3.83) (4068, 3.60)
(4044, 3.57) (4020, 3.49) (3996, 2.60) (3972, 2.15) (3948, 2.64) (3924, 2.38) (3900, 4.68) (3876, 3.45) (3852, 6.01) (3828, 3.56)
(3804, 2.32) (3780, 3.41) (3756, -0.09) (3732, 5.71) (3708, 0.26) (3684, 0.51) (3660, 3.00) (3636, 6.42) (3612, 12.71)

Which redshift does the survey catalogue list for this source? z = 1.17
